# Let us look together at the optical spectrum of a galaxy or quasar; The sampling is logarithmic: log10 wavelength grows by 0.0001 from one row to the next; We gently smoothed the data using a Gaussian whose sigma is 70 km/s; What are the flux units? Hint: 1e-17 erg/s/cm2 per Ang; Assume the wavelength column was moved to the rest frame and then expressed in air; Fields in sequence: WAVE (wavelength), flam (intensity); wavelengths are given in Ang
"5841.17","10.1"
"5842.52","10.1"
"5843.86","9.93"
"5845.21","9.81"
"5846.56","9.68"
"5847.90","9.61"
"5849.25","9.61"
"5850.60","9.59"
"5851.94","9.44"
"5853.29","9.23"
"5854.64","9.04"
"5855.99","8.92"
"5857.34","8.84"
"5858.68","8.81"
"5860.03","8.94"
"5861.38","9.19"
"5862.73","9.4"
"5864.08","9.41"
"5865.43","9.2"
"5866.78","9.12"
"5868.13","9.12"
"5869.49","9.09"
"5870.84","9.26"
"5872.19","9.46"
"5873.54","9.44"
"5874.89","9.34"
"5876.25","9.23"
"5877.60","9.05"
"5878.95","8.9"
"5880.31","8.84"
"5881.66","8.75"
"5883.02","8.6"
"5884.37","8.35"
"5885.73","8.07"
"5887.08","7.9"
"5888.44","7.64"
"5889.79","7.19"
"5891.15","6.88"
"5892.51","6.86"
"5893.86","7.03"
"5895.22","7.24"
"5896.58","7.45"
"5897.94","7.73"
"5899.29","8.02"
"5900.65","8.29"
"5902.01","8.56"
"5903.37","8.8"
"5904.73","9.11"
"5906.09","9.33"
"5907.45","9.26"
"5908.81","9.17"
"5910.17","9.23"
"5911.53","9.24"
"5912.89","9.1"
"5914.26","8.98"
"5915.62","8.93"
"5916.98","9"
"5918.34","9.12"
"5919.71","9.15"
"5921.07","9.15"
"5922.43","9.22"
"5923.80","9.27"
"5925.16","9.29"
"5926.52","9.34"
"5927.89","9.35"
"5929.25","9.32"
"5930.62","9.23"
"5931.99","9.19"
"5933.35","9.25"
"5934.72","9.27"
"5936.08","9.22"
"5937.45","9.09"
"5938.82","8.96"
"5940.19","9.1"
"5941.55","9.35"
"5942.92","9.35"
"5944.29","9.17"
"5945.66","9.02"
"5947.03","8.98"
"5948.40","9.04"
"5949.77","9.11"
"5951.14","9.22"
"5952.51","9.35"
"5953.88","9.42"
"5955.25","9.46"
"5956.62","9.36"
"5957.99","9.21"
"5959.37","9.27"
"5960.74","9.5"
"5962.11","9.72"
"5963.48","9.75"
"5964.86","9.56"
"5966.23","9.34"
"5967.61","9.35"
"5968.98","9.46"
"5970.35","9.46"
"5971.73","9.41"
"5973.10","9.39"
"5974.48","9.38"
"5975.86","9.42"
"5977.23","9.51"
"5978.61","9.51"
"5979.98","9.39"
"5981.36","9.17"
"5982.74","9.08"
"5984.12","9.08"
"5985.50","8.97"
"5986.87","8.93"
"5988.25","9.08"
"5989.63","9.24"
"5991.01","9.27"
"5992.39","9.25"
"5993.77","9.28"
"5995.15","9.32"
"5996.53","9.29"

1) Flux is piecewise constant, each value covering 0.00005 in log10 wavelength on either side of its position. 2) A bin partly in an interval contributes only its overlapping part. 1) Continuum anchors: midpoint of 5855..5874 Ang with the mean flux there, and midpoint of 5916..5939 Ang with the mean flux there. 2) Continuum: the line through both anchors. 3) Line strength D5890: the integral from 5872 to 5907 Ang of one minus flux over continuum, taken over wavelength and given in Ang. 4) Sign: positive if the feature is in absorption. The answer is 3.3 Ang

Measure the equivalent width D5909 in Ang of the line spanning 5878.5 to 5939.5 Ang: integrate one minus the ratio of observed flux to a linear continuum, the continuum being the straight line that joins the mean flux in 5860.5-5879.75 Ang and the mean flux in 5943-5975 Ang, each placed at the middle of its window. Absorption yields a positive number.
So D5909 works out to 4.0 Ang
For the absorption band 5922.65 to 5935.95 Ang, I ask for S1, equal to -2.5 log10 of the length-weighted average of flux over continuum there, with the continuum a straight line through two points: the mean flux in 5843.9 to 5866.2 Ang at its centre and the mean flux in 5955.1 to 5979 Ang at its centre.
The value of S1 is 0.01 mag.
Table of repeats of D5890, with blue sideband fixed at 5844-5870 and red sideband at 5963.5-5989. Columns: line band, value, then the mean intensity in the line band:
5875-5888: 0.90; 8.64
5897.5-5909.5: 0.74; 8.72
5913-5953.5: 0.56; 9.17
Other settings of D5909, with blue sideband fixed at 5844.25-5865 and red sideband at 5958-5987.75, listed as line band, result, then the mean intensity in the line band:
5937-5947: 0.2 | 9.14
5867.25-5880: 0.2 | 9.19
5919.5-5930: 0.1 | 9.27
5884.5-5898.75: 2.9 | 7.44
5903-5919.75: 0.4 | 9.11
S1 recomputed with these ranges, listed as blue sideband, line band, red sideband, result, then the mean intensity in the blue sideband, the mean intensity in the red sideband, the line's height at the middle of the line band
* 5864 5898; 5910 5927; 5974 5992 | -0.05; 8.42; 9.23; 8.72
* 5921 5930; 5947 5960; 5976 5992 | 0.00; 9.29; 9.21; 9.25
